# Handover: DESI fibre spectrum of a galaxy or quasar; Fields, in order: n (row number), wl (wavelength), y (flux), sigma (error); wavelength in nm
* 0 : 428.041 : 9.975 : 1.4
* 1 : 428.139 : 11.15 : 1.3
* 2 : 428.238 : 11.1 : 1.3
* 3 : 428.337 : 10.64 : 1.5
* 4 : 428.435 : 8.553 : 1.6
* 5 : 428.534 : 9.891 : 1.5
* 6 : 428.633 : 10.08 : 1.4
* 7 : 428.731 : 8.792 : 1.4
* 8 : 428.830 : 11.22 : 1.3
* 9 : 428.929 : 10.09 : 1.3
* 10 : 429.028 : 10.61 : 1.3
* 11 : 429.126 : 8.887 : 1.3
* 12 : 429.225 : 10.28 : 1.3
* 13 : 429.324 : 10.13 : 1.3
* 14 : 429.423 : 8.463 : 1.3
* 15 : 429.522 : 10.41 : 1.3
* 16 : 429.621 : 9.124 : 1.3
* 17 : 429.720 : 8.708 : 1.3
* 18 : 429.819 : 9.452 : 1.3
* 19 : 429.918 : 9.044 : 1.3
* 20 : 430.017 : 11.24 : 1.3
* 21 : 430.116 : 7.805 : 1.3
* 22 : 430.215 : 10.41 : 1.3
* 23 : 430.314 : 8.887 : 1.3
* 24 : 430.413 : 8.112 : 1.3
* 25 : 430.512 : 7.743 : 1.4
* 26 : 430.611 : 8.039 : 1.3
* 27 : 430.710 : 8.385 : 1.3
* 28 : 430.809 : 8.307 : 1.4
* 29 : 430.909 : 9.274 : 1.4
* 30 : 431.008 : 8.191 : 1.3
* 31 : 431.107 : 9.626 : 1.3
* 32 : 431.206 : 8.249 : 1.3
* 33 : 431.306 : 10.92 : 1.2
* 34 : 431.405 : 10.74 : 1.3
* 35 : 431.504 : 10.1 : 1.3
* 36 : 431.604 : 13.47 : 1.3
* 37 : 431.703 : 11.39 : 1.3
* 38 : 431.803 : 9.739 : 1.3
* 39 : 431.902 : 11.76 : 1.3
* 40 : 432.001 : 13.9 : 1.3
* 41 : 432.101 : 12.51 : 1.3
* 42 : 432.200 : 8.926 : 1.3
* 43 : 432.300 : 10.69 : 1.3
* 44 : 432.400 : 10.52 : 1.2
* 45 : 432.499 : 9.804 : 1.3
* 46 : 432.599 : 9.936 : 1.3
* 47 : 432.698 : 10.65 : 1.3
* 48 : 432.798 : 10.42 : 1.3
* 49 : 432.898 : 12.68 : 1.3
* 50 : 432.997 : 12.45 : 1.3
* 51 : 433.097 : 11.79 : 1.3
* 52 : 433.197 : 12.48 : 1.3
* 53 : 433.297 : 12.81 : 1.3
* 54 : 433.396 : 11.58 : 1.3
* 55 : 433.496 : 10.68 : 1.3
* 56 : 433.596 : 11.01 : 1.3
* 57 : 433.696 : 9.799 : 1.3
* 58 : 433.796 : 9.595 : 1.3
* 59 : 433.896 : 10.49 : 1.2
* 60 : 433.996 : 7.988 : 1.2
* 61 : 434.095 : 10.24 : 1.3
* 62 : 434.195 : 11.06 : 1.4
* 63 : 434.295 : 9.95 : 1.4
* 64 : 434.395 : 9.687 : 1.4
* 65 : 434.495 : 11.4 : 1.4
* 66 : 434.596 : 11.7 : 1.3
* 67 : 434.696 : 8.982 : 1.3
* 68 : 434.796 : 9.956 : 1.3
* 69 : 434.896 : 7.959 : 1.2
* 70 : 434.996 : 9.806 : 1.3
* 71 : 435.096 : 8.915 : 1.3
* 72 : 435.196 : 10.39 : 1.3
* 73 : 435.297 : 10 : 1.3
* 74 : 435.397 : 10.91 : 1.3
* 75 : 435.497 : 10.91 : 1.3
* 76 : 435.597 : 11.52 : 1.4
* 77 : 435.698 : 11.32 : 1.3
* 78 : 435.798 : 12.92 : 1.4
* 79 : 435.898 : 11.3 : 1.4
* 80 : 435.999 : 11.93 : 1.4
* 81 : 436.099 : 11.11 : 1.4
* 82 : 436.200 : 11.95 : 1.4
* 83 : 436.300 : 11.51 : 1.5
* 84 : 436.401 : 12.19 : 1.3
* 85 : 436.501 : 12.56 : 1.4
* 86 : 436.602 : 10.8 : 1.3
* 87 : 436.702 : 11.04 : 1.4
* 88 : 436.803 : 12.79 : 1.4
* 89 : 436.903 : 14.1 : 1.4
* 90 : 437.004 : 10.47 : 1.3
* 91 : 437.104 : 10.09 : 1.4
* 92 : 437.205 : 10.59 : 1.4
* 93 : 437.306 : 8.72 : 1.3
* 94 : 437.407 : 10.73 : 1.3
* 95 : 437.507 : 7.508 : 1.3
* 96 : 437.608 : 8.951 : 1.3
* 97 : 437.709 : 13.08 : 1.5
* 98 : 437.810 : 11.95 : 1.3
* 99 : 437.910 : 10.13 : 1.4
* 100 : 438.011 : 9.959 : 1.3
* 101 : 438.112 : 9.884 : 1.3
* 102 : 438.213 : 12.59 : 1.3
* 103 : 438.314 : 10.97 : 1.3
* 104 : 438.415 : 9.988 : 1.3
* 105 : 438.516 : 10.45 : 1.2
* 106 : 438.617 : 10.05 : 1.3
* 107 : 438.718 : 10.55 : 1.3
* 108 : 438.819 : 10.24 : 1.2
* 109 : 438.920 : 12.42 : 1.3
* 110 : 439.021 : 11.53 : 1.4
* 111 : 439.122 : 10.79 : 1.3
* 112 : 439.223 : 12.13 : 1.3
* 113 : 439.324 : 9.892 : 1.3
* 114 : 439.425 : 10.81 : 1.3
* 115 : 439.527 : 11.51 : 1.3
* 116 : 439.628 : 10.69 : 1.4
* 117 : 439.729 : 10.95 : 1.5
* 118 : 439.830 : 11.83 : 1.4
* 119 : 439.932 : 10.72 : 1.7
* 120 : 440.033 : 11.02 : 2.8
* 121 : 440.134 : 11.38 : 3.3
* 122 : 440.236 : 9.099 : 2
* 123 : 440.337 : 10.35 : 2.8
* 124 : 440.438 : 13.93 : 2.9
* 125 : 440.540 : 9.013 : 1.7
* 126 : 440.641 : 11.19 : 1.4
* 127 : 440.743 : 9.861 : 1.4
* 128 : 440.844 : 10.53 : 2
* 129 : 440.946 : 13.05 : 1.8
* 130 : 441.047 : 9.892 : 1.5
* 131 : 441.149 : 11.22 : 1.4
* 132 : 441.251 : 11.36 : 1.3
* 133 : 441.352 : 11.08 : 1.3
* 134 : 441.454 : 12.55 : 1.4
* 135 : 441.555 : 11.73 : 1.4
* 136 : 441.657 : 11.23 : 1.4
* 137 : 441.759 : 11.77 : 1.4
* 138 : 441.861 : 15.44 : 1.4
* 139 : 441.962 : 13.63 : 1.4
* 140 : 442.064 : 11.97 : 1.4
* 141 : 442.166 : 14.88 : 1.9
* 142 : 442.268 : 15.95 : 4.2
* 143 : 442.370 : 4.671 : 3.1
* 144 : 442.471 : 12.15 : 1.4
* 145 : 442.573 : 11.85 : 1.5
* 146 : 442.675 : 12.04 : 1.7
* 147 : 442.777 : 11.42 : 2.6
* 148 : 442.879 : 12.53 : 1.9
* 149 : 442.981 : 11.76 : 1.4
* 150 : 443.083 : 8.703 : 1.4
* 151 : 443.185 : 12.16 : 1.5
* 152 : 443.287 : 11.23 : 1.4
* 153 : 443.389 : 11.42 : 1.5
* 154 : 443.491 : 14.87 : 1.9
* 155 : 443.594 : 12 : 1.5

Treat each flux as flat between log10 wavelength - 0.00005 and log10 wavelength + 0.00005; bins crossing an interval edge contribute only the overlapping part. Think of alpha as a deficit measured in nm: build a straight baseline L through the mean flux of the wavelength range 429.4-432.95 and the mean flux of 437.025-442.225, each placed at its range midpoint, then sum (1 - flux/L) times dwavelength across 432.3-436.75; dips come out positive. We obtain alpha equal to -0.18 nm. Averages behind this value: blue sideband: 9.95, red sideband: 11.1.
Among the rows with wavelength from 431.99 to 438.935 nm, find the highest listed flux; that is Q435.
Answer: 14.1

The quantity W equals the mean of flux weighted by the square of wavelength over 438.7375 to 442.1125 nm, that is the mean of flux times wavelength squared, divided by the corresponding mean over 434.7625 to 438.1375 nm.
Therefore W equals 1.1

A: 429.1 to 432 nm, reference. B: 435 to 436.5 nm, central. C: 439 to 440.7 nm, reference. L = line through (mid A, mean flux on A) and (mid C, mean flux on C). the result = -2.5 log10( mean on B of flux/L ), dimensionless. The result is -0.08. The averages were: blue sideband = 9.63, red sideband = 11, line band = 11.2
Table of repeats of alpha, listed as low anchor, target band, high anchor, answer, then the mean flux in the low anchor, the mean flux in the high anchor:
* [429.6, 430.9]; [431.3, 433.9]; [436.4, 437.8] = -0.43 nm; 8.87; 11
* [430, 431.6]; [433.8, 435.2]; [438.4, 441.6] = 0.01 nm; 9.21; 11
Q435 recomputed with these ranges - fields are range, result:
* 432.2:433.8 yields 12.81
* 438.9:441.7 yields 13.93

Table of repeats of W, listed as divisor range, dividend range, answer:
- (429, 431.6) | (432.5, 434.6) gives 1.18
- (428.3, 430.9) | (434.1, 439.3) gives 1.20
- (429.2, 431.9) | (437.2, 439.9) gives 1.17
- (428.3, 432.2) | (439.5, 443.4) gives 1.23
